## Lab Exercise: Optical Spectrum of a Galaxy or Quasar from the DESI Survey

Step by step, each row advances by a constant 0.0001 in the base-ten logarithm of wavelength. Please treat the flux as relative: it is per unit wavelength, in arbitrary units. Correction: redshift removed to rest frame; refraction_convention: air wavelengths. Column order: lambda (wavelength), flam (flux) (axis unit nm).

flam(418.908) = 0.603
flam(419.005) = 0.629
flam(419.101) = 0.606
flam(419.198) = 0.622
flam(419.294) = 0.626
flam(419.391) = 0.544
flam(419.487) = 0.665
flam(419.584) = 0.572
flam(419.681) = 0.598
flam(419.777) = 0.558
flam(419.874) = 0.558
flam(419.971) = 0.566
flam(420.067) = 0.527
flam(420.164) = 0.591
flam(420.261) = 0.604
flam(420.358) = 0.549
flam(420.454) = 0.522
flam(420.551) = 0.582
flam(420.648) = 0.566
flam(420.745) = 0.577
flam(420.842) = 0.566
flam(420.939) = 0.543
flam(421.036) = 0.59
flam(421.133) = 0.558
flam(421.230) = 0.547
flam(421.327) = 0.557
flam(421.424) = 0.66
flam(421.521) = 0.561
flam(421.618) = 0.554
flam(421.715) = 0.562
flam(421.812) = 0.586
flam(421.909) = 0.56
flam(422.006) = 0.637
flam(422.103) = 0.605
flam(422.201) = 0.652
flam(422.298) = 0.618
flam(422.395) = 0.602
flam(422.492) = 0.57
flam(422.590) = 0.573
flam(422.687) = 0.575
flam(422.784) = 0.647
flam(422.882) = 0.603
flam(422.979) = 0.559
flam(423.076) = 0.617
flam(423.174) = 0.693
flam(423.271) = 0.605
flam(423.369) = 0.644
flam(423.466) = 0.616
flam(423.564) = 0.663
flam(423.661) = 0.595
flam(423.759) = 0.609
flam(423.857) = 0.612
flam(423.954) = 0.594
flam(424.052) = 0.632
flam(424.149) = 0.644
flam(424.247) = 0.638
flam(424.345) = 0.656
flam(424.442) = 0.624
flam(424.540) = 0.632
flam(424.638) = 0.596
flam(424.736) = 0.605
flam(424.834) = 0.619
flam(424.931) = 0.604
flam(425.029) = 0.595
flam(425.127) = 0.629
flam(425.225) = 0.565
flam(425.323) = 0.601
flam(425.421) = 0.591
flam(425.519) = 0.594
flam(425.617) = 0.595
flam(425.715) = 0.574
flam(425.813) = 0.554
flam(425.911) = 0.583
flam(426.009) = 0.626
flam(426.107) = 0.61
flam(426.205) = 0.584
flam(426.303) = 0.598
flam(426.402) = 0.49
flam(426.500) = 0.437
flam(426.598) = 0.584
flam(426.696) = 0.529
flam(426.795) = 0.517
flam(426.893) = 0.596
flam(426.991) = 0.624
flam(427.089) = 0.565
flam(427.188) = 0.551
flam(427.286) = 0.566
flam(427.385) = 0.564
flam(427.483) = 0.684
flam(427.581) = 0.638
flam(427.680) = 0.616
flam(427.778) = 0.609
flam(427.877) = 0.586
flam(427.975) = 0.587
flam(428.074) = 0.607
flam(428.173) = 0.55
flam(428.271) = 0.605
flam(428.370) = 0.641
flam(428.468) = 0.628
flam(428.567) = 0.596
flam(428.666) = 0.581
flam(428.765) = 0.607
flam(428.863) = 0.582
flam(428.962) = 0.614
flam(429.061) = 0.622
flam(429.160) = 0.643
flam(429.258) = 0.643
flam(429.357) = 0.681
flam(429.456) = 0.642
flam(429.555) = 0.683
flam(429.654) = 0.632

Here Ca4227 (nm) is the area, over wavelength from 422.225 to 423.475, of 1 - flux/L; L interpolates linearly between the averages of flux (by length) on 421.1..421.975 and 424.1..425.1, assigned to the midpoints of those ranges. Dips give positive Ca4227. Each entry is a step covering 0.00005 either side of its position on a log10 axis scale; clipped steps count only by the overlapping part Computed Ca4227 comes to -0.03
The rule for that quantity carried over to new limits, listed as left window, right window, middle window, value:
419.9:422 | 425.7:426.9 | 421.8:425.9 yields -0.33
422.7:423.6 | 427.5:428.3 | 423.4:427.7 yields 0.13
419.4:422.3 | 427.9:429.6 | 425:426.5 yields 0.05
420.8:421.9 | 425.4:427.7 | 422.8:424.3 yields -0.13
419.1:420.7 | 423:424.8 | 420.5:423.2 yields 0.06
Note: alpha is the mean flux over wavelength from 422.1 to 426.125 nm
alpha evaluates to 0.61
